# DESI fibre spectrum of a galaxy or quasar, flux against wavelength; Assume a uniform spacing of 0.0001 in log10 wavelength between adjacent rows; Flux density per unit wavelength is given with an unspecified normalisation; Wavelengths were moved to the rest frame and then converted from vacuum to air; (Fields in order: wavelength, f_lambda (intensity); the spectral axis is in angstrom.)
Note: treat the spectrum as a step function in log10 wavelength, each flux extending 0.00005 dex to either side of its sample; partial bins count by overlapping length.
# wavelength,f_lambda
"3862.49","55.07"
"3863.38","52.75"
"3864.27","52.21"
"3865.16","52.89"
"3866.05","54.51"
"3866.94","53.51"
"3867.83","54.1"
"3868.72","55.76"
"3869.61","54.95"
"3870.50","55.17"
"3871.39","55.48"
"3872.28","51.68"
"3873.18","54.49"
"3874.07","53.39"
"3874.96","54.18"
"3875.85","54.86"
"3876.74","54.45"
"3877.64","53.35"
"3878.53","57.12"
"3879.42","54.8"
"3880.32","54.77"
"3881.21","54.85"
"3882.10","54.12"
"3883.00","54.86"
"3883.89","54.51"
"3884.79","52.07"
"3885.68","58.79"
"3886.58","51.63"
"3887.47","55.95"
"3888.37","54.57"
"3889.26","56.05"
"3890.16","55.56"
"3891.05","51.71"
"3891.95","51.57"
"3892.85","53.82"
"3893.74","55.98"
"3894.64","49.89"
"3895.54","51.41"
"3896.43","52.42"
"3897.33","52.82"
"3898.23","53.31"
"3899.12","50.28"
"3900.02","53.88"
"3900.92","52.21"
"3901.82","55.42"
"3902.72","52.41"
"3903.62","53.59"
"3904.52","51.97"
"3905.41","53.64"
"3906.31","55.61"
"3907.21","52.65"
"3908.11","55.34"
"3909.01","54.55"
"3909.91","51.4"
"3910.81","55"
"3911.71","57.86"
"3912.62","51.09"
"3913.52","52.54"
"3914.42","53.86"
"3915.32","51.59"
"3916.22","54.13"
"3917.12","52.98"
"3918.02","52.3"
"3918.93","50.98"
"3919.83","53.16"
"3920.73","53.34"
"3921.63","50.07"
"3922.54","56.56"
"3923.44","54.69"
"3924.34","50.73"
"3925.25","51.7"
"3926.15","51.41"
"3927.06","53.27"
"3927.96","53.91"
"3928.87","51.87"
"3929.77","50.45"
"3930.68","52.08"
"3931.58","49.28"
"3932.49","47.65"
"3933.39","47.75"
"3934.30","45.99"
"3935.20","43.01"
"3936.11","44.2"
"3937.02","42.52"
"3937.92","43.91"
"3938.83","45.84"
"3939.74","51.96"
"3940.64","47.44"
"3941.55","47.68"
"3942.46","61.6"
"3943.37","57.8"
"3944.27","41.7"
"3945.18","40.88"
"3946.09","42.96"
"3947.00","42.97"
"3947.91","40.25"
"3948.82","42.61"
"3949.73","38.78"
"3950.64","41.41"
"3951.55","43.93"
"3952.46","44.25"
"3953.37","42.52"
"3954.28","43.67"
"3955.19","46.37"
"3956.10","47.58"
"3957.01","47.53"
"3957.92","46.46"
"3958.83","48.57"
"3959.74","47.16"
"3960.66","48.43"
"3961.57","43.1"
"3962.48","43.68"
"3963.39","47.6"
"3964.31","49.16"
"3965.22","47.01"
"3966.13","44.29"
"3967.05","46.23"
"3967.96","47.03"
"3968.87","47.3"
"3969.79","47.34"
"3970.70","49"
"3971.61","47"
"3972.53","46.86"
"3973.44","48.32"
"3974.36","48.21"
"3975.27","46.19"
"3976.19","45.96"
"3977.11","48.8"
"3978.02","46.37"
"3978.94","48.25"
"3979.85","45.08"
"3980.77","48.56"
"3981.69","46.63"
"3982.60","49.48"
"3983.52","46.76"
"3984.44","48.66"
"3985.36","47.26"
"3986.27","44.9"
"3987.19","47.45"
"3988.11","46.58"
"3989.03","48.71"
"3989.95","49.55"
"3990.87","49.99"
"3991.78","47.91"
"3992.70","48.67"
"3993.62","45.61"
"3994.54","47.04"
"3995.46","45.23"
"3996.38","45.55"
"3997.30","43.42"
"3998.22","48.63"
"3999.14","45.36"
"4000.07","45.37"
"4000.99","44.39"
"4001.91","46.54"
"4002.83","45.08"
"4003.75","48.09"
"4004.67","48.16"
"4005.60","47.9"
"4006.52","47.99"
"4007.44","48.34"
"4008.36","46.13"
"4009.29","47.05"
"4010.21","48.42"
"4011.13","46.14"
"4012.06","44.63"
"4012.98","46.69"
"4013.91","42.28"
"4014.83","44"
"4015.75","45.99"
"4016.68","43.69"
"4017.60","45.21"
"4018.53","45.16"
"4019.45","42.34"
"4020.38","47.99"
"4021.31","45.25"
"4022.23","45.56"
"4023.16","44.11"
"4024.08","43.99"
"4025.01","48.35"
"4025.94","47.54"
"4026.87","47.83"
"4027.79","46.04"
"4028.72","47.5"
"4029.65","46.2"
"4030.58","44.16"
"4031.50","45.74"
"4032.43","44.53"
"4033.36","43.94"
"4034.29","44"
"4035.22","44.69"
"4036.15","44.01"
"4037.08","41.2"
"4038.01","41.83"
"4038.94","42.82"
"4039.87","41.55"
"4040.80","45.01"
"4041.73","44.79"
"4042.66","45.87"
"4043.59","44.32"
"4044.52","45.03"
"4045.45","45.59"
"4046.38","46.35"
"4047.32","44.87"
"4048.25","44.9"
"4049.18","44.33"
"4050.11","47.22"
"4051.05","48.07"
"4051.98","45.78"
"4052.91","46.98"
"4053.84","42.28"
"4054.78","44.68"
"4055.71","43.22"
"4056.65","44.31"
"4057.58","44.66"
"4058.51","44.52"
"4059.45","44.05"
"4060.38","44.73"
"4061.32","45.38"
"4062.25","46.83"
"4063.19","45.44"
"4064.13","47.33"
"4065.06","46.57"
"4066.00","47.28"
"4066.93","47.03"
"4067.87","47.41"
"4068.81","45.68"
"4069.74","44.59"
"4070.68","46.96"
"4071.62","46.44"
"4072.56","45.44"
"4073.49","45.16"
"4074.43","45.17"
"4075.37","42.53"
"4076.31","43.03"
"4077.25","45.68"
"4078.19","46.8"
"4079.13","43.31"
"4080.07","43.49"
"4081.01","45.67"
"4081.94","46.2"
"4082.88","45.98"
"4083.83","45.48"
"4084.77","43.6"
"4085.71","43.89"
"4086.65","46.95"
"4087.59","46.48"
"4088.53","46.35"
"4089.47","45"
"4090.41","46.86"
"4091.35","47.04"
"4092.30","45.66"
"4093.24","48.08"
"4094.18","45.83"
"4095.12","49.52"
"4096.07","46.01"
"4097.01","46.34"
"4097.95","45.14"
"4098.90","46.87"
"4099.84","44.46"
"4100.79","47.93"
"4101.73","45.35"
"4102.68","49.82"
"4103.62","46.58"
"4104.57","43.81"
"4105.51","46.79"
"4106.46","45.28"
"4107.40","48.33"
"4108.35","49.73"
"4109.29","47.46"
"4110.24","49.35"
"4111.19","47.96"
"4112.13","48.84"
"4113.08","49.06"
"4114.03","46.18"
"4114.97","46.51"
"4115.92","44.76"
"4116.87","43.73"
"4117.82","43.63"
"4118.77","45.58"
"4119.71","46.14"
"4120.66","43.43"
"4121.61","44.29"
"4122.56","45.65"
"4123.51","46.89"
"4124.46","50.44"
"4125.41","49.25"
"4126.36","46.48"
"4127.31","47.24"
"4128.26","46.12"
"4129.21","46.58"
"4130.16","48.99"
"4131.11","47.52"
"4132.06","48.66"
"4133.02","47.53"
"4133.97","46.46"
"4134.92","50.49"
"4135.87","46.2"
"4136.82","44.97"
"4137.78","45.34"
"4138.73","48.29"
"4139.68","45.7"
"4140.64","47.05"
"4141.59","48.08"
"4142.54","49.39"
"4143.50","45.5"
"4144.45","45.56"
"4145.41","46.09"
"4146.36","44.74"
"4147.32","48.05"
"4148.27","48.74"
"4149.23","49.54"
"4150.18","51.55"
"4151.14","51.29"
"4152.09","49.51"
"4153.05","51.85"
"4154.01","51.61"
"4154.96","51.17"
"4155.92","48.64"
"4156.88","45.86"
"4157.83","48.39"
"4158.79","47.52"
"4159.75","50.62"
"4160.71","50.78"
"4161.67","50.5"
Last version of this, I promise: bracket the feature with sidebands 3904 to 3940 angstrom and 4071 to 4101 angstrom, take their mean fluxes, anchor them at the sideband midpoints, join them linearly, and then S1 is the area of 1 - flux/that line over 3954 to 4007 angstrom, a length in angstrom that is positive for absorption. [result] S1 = 2.5 angstrom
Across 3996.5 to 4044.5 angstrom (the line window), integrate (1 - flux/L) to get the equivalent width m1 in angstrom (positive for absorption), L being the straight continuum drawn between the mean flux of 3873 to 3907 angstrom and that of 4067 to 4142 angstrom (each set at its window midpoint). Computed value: 3.8 angstrom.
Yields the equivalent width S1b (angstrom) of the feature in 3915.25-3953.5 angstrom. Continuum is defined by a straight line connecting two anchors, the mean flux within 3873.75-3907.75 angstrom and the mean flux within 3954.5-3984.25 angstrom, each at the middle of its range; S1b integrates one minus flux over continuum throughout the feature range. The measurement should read 1.3 angstrom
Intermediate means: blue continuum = 53.8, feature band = 48.5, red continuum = 47.1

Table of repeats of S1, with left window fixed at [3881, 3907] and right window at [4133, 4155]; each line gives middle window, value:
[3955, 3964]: 0.9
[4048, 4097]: 4.0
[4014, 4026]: 1.3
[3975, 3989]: 1.2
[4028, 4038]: 1.2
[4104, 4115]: 0.3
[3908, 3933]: 0.2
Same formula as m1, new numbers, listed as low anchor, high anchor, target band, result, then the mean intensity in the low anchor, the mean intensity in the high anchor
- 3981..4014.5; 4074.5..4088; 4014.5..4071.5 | 0.7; 46.8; 44.9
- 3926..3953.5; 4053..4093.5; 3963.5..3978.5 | -0.2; 46.8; 45.4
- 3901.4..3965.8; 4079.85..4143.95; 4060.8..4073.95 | 0.3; 49.2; 46.6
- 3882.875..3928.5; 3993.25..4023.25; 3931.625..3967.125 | 3.0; 53.3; 45.9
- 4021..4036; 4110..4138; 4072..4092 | 0.4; 45.6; 46.8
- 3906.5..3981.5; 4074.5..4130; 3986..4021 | 0.9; 48.5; 46.2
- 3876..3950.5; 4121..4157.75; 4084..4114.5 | 1.1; 51.5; 47.8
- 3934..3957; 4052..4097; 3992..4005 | -0.2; 45.3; 45.6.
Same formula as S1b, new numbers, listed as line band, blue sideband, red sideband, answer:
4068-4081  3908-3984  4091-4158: 0.7 angstrom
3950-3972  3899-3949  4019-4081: 1.3 angstrom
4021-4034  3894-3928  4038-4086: 0.3 angstrom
